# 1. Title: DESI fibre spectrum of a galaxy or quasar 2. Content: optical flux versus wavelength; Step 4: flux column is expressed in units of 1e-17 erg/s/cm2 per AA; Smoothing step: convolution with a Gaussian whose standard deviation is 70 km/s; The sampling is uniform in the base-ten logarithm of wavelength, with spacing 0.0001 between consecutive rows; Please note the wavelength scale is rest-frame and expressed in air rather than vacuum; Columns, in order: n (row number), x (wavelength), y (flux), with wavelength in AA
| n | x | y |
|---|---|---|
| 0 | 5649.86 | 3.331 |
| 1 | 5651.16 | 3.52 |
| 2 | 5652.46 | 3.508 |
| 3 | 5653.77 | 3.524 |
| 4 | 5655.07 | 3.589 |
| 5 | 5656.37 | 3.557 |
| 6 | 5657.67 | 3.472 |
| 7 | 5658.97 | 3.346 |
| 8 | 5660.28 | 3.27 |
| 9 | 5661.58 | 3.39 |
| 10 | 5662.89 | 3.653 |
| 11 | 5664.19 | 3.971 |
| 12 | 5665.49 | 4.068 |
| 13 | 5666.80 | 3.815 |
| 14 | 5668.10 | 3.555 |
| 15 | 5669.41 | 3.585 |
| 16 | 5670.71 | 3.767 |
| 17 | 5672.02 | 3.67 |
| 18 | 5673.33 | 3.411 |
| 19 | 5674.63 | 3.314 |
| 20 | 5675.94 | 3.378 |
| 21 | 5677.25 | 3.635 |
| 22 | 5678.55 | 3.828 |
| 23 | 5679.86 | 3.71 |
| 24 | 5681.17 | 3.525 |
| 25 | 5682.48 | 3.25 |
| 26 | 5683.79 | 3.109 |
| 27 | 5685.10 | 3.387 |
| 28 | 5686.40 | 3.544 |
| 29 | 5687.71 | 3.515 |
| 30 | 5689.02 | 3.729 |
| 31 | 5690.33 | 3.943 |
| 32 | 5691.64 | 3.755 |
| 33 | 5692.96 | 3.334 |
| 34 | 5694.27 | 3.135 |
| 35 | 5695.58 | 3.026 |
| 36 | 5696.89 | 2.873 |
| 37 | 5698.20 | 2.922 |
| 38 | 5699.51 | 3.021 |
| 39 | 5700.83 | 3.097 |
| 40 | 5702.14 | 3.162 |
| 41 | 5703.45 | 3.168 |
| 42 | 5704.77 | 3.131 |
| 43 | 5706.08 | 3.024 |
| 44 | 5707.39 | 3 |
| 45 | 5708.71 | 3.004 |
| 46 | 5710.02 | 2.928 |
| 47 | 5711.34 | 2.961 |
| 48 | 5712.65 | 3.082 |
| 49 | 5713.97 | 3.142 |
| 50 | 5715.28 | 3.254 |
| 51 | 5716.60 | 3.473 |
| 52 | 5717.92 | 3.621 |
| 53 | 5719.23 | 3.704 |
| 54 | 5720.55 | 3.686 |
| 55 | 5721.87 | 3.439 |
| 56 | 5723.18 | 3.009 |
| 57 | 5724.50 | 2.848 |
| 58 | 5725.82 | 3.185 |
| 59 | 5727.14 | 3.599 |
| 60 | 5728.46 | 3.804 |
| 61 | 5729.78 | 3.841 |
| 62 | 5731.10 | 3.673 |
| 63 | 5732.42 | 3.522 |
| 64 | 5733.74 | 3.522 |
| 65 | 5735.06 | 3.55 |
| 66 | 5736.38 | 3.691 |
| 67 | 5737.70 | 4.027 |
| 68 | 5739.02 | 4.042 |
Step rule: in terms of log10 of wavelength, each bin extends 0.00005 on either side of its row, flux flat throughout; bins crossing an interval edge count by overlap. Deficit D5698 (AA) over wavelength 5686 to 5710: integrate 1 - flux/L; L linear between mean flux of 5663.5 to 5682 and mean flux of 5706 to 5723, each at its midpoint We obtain 1.31 AA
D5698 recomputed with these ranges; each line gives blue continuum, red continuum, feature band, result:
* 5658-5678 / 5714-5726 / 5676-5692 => -0.2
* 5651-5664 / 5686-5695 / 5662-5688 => -0.4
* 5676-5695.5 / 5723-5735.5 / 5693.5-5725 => 3.0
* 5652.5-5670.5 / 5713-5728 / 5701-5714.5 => 1.4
